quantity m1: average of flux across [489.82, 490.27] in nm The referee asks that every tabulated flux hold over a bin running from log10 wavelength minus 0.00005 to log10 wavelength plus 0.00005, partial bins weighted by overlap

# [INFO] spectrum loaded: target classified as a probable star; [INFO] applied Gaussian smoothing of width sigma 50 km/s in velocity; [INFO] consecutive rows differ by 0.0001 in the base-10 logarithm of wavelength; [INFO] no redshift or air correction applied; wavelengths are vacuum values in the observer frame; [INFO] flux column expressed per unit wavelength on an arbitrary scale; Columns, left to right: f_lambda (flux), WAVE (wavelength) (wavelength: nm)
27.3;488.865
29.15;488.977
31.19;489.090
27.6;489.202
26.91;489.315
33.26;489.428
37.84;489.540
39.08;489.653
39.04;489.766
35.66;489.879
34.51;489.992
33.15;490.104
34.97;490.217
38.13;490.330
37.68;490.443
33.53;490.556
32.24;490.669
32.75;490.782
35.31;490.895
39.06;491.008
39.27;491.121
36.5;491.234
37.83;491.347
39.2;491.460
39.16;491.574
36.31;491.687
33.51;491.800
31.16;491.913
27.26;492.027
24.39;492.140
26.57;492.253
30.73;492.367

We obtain 34.6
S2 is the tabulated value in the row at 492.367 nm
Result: 30.73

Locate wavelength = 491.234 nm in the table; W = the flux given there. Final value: 36.5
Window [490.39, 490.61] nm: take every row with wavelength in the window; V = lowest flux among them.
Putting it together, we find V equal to 33.53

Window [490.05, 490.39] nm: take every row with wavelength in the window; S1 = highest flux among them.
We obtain 38.13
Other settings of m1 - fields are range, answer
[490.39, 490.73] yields 34.4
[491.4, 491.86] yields 37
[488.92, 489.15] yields 30.2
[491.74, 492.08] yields 30.7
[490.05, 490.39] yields 35.4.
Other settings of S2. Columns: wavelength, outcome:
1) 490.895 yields 35.31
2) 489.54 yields 37.84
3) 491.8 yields 33.51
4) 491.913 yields 31.16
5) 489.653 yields 39.08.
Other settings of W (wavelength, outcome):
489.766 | 39.04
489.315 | 26.91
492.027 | 27.26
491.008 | 39.06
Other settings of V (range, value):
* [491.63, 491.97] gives 31.16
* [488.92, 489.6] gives 26.91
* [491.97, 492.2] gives 24.39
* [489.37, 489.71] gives 33.26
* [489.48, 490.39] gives 33.15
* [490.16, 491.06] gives 32.24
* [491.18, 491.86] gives 33.51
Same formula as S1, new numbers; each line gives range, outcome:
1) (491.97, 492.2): 27.26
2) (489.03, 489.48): 33.26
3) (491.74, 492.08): 33.51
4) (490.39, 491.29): 39.27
